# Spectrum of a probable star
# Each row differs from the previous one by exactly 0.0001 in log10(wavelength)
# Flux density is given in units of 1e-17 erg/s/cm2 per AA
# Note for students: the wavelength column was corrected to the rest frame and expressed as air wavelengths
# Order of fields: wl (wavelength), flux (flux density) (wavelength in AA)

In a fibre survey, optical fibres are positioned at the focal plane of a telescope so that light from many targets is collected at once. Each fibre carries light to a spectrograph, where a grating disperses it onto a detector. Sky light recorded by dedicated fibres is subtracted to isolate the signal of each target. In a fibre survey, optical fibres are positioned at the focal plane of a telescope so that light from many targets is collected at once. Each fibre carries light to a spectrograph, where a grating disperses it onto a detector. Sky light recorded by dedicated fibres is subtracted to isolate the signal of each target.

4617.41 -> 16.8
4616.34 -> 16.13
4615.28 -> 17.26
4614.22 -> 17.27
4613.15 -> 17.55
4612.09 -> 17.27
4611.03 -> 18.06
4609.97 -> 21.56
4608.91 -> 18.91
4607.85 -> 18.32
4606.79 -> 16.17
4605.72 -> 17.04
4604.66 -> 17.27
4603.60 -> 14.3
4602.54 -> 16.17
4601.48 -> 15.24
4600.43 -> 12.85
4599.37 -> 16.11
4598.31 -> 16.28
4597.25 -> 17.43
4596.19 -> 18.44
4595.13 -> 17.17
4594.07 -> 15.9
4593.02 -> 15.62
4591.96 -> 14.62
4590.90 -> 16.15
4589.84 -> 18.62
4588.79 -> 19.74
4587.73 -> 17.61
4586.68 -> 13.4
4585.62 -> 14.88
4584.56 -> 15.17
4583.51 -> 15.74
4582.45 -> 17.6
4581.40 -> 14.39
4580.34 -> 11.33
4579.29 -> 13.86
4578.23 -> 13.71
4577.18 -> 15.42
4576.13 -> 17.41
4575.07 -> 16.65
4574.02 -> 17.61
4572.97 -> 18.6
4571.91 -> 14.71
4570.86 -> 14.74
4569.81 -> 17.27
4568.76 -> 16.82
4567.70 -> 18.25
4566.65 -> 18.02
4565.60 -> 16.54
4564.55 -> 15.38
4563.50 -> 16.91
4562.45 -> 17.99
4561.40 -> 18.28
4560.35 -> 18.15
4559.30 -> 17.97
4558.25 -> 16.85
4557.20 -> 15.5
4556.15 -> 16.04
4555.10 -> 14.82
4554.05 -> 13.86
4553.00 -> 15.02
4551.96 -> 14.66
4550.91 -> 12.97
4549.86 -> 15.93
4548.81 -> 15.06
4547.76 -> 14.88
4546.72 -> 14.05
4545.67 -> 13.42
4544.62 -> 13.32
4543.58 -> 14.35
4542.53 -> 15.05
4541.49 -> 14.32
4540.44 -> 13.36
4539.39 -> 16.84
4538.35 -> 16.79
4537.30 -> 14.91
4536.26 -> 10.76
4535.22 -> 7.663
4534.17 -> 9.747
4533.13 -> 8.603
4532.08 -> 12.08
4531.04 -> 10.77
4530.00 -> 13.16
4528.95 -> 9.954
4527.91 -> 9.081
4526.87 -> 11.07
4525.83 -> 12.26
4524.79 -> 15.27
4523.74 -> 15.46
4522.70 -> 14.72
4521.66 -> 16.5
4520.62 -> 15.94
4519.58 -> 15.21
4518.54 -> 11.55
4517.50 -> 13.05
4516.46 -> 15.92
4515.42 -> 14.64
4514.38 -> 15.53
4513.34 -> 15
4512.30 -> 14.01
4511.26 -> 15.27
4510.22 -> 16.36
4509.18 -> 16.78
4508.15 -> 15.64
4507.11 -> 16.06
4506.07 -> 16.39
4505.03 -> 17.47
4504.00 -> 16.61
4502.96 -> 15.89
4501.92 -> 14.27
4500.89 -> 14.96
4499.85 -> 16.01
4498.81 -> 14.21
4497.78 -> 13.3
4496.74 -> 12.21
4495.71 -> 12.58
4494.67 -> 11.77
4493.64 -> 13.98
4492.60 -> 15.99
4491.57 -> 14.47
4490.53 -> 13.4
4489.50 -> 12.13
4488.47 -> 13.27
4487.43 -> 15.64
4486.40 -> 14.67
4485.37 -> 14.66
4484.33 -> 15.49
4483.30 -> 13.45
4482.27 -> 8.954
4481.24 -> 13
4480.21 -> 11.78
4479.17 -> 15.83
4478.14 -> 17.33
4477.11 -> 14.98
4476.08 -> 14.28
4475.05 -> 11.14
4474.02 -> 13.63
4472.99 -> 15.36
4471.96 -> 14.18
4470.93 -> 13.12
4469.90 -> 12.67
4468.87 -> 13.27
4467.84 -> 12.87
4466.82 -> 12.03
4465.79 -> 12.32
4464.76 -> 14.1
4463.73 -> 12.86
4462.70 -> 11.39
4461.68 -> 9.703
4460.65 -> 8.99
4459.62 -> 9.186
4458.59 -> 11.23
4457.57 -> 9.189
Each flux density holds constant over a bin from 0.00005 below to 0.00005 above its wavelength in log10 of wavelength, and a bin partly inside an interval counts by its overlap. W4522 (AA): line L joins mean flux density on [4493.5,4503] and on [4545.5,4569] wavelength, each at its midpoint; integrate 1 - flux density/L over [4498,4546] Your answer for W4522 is 2.0 AA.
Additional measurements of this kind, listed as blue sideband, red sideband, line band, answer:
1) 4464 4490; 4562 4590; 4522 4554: 4.2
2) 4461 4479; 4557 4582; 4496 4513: -1.1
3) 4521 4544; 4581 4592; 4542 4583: -2.8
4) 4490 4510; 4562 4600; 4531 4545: 2.4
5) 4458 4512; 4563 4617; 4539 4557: 0.9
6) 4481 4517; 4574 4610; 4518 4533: 2.1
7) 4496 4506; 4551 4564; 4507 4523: 0.2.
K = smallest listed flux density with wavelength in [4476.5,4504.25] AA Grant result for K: 8.954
